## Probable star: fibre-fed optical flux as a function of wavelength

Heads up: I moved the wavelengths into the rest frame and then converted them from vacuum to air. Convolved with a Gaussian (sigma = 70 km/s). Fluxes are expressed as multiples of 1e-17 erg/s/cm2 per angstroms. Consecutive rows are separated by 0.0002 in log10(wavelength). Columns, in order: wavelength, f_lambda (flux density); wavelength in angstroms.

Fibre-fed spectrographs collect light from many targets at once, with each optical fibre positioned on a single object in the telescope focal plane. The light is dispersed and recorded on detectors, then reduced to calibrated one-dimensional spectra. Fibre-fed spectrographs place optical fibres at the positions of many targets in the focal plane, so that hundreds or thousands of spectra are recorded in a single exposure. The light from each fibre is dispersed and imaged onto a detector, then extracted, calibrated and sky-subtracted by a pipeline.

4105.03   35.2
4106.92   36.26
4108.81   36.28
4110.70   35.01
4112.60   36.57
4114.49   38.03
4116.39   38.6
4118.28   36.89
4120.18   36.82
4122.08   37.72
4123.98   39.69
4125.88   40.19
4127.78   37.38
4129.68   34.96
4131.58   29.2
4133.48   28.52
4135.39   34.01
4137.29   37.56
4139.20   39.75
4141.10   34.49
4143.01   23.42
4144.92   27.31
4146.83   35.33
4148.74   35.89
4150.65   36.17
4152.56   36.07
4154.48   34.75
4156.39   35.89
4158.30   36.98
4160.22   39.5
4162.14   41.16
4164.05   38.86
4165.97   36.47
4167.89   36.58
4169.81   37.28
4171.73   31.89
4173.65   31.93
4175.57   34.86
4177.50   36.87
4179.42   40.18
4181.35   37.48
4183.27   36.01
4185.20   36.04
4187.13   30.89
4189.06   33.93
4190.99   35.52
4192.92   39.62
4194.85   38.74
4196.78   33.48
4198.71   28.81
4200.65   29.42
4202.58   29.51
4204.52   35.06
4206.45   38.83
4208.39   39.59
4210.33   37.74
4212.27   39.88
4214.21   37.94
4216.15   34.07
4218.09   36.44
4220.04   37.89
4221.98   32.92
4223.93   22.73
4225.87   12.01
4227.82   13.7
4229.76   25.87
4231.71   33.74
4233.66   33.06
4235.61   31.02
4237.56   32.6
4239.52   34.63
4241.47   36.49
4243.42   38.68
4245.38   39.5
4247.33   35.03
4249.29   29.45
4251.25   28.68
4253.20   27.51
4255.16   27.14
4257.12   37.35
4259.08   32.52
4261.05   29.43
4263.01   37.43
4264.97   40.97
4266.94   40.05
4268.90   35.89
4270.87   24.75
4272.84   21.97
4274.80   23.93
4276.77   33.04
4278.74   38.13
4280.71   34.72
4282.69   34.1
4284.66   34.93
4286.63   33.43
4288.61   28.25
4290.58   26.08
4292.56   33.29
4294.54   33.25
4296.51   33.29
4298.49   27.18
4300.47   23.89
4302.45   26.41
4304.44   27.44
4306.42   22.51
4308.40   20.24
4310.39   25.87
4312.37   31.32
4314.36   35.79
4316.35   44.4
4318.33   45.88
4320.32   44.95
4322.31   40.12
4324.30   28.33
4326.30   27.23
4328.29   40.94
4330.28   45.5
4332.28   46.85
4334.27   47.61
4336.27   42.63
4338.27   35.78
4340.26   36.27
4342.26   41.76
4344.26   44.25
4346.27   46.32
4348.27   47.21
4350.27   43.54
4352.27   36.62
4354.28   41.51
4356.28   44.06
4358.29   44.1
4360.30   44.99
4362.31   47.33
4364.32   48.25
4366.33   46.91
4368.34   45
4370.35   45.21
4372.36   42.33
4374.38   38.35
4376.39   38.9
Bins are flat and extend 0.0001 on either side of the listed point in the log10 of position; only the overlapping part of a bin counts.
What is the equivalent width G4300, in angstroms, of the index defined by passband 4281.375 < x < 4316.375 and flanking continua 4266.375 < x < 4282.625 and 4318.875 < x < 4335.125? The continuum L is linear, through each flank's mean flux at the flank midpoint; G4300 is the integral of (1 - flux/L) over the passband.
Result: 5.6 angstroms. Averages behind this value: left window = 31.5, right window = 40.3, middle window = 29.7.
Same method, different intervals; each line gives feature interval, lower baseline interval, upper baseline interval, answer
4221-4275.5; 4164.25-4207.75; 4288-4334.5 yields 5.61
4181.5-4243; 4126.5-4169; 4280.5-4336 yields 2.89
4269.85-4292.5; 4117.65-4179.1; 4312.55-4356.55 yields 5.18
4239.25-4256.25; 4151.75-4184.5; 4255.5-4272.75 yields 0.67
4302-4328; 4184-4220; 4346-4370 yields 5.81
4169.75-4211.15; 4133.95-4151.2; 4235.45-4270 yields -1.57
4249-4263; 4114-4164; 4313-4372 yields 3.07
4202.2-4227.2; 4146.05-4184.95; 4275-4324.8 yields 1.23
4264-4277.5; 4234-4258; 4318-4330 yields 1.23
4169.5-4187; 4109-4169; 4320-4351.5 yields 0.62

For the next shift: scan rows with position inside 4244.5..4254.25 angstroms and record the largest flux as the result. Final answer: 39.5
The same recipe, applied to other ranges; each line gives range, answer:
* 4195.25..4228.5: 39.88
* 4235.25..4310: 40.97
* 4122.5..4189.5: 41.16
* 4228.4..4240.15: 34.63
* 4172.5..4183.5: 40.18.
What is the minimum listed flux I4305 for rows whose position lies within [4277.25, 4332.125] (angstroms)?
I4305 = 20.24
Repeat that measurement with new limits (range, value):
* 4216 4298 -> 12.01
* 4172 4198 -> 30.89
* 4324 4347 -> 27.23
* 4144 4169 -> 27.31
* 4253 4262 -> 27.14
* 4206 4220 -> 34.07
